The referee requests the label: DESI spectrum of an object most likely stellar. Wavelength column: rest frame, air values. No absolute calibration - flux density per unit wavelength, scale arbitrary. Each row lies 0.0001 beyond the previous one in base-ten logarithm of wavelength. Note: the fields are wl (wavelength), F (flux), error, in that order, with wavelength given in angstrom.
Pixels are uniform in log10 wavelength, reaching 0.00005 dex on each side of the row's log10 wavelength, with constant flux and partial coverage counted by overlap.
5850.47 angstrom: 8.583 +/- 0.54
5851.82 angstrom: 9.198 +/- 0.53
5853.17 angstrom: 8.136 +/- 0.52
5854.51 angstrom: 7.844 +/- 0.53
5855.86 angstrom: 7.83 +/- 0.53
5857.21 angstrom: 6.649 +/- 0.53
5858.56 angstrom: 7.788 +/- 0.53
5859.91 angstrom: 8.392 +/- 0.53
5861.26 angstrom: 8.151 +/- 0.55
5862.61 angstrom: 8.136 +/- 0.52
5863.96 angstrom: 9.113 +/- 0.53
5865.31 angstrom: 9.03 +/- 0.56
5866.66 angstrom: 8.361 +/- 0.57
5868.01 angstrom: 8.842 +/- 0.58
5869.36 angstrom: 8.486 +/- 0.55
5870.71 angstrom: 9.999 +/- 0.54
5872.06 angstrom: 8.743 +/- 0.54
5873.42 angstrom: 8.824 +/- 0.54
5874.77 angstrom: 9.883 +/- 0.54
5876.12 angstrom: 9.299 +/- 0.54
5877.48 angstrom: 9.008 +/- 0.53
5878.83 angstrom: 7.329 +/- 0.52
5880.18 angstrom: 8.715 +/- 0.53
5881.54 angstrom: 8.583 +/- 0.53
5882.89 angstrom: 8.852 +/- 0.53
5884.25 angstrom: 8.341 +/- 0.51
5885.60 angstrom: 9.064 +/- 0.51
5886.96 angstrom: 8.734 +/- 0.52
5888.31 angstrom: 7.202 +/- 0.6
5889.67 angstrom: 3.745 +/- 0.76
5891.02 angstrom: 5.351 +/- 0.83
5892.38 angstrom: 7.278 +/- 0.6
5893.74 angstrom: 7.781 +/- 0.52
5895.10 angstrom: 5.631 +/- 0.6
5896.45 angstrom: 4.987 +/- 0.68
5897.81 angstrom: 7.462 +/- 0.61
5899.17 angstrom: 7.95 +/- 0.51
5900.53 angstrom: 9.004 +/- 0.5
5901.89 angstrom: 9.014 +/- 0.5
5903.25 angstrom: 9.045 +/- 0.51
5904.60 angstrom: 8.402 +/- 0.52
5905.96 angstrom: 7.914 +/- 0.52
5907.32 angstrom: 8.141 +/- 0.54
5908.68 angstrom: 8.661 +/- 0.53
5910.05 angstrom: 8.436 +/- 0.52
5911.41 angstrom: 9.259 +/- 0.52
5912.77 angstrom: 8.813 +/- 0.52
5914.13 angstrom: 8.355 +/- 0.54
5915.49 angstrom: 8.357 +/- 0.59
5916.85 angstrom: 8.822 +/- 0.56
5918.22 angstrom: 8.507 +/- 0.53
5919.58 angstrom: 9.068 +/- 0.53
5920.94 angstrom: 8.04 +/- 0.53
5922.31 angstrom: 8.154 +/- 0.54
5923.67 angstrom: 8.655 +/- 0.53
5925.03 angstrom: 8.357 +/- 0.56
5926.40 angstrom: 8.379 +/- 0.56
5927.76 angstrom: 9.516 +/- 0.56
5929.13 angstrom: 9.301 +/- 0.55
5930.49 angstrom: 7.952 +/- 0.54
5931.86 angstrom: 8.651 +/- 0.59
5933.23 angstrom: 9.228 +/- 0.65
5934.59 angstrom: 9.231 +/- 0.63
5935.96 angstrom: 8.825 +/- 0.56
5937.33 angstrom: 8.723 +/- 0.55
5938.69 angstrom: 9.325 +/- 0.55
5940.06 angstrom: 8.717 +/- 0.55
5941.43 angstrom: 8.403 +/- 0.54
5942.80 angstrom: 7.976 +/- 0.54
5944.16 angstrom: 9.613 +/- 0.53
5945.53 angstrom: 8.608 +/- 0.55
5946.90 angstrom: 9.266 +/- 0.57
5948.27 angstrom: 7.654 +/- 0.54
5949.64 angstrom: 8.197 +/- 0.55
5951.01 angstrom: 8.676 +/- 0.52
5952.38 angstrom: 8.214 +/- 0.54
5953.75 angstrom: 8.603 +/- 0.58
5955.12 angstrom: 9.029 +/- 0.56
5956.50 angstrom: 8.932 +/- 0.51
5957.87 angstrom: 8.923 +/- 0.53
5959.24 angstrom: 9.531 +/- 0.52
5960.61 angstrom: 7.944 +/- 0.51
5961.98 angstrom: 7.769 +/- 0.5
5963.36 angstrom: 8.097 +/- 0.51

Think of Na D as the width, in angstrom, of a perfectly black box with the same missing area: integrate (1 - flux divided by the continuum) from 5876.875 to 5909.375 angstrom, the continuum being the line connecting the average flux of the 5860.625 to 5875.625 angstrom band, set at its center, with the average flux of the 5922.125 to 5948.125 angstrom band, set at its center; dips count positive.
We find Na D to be 4.0 angstrom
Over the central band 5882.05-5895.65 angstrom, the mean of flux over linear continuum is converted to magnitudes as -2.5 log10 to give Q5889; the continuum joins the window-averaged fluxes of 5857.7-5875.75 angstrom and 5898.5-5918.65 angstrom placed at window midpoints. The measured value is 0.196 mag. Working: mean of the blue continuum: 8.74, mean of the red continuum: 8.58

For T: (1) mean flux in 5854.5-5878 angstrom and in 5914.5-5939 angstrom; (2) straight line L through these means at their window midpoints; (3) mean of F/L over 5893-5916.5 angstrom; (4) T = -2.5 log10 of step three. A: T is 0.08 mag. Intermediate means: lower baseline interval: 8.59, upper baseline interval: 8.71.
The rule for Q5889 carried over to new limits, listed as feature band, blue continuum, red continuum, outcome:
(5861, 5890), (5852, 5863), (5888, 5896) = -0.22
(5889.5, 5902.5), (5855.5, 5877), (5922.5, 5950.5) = 0.24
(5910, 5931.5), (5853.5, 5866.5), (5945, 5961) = -0.02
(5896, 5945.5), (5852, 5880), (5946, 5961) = 0.01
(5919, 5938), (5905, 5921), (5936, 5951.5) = -0.01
